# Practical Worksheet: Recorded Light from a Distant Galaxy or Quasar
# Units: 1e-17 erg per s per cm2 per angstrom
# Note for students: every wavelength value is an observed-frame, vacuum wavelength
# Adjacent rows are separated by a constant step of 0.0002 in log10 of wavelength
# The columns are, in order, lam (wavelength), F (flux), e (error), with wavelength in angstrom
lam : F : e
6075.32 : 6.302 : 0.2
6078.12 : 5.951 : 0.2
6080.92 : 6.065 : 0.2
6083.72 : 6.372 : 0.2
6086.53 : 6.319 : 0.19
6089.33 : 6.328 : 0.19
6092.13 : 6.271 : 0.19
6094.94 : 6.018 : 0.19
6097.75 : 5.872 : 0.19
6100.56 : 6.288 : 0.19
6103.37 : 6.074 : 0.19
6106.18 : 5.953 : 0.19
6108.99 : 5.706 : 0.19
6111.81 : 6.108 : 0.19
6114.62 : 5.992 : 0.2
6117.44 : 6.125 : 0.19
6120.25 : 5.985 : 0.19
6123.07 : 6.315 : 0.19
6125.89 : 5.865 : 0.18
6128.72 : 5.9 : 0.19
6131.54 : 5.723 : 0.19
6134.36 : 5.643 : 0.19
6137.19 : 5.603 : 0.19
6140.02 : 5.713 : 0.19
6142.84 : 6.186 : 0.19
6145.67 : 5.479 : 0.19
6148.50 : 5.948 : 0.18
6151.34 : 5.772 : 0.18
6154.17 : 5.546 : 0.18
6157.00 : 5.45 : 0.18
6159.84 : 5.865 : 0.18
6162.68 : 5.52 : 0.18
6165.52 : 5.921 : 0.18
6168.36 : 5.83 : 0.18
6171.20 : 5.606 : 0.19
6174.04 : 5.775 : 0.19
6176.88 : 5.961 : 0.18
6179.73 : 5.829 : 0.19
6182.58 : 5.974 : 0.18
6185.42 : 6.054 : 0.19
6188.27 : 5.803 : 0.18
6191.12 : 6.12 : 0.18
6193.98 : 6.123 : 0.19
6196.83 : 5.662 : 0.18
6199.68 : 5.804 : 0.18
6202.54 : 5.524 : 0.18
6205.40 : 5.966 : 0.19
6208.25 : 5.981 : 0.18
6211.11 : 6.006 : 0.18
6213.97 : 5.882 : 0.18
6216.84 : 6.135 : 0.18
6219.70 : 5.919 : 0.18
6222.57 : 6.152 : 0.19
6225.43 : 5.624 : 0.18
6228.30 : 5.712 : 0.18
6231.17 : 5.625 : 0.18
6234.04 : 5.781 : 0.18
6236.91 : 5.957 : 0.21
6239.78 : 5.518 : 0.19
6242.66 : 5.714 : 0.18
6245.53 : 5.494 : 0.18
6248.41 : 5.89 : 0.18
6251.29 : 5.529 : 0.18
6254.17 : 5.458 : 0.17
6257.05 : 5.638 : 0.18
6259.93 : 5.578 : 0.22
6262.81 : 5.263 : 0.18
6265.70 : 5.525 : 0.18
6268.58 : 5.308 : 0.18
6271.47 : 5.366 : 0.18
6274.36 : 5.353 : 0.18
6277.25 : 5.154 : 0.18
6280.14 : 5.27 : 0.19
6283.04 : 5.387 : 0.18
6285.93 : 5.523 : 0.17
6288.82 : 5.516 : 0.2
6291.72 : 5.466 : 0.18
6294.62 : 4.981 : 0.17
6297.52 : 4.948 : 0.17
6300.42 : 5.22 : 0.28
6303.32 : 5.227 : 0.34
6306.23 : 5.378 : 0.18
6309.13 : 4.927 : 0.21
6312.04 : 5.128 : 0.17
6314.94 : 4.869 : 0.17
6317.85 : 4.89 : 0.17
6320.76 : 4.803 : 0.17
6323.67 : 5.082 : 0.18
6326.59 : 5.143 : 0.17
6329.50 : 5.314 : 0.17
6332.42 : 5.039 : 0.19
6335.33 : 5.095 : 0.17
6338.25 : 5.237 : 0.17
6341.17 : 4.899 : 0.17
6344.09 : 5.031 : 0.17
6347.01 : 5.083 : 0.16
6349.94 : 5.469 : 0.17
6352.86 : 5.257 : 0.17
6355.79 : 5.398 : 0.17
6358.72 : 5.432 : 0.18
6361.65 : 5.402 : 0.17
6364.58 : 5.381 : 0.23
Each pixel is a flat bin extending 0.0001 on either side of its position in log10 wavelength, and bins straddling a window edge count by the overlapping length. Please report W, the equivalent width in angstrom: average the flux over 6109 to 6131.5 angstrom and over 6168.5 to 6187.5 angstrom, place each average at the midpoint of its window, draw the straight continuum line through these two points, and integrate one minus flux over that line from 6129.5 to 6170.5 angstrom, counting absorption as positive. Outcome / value 1.4 angstrom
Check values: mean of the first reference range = 6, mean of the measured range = 5.73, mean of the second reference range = 5.86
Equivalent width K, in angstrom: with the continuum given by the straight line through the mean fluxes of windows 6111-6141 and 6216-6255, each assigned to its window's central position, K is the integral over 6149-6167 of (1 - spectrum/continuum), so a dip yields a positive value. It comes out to 0.5 angstrom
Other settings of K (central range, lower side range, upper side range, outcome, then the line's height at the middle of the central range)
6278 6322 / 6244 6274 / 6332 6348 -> 0.9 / 5.28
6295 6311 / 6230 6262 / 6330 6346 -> 0.5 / 5.29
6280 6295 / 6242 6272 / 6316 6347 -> -0.2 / 5.33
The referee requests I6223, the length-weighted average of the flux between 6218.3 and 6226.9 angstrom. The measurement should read 5.9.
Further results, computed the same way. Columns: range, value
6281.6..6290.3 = 5.48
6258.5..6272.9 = 5.41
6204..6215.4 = 5.96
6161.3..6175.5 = 5.73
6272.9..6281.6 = 5.26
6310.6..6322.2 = 4.93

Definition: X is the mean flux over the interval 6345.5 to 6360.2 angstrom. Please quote 5.32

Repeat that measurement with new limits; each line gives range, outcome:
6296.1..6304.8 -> 5.13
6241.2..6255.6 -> 5.61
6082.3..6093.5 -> 6.32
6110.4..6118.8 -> 6.07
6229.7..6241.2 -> 5.72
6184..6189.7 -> 5.93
